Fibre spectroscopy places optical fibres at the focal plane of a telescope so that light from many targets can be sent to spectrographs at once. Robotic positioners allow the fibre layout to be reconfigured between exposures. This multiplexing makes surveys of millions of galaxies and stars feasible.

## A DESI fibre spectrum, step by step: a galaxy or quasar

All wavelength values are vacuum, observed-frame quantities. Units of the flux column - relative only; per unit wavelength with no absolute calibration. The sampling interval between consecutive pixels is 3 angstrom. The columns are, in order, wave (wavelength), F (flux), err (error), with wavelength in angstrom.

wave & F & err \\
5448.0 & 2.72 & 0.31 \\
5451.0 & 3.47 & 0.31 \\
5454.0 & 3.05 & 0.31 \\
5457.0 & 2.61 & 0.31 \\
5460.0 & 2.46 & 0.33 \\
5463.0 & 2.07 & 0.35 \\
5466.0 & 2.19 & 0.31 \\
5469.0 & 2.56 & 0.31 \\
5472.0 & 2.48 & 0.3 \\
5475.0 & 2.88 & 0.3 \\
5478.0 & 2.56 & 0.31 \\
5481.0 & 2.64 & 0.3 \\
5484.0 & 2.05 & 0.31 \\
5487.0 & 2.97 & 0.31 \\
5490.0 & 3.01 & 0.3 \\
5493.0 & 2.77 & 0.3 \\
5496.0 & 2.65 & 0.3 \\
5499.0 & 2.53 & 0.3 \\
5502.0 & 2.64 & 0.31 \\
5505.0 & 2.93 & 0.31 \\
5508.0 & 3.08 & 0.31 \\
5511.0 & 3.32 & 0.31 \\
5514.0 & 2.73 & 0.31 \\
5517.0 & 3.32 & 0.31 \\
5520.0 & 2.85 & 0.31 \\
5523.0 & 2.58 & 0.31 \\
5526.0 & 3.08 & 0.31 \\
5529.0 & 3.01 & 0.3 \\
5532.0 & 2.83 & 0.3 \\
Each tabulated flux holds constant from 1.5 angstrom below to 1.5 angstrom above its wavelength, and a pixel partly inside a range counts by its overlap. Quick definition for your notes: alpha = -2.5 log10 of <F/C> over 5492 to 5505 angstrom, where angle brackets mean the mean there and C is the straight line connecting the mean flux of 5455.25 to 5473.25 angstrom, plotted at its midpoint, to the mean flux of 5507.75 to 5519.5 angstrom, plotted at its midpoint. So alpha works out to 0.08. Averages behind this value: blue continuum 2.4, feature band 2.68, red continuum 3.09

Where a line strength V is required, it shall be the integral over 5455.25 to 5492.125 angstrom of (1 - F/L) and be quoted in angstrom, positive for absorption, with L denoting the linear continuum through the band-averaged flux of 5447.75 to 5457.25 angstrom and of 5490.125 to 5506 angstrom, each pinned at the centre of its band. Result 4.3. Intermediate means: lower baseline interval 3.04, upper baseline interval 2.72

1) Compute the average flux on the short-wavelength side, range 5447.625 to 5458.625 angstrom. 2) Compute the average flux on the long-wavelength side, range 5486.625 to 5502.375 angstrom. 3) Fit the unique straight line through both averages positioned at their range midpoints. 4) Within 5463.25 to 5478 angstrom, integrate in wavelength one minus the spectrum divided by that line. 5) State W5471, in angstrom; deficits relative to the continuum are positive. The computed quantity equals 2.0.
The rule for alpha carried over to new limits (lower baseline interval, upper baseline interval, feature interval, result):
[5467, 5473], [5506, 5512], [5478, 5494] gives 0.04 mag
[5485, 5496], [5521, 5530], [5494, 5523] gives -0.01 mag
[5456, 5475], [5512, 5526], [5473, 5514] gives -0.03 mag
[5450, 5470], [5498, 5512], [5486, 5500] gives 0.01 mag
